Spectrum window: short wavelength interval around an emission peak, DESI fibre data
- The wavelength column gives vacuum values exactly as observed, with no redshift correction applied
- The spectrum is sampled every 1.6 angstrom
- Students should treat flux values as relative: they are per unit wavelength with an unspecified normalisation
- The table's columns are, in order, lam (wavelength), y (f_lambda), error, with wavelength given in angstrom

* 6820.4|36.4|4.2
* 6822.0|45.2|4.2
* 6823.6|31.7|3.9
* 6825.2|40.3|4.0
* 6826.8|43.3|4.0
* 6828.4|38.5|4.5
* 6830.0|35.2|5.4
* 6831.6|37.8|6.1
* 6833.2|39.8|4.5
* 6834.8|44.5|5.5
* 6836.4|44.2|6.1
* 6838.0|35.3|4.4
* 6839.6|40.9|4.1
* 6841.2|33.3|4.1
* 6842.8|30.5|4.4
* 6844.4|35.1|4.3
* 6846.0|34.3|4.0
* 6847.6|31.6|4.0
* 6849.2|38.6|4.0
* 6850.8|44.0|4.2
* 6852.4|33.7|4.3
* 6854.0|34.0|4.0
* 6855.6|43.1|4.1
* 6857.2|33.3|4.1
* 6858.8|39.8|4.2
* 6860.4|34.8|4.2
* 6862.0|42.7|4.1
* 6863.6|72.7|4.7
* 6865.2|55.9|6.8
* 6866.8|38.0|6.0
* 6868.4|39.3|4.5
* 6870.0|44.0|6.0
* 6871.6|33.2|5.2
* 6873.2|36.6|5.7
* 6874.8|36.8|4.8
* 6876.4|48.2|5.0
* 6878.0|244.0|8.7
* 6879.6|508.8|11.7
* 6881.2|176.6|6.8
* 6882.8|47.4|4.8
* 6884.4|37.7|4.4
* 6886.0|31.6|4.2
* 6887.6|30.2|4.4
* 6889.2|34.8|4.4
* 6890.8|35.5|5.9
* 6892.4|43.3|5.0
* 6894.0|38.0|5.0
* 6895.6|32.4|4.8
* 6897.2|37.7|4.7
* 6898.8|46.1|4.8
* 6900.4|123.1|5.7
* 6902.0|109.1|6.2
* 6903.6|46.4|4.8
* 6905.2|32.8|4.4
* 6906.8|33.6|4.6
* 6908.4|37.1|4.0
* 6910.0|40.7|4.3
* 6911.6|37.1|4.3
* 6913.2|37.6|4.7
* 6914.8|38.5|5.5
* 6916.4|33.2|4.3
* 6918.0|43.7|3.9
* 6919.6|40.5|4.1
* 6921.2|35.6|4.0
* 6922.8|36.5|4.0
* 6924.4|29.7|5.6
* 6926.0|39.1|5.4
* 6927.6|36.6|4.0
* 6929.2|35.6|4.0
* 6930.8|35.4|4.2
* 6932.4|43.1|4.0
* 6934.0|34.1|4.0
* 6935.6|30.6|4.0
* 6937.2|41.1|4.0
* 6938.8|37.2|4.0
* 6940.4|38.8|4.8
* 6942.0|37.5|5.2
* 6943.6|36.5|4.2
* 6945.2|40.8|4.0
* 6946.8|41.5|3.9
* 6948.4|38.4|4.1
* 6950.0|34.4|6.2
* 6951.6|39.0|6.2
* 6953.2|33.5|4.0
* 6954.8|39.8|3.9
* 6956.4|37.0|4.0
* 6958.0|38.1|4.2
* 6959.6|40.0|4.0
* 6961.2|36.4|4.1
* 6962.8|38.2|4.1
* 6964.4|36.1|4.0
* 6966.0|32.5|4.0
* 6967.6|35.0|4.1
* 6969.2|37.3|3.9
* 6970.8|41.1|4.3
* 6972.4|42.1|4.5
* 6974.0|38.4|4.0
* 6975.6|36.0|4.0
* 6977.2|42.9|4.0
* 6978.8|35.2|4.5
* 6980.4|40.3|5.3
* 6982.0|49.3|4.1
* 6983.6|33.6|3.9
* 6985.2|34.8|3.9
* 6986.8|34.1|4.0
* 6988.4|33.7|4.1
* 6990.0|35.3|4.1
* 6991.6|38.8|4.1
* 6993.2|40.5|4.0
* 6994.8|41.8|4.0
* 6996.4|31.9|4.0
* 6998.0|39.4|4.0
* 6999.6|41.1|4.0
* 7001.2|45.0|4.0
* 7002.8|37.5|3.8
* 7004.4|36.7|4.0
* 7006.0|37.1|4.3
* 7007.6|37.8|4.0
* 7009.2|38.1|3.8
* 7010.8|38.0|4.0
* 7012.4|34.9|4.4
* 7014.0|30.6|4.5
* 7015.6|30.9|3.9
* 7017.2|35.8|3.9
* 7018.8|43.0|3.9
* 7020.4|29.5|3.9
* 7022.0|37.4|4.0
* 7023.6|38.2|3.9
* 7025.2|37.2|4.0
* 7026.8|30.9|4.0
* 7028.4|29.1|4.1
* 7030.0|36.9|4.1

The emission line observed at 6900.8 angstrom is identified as [N II] 6583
